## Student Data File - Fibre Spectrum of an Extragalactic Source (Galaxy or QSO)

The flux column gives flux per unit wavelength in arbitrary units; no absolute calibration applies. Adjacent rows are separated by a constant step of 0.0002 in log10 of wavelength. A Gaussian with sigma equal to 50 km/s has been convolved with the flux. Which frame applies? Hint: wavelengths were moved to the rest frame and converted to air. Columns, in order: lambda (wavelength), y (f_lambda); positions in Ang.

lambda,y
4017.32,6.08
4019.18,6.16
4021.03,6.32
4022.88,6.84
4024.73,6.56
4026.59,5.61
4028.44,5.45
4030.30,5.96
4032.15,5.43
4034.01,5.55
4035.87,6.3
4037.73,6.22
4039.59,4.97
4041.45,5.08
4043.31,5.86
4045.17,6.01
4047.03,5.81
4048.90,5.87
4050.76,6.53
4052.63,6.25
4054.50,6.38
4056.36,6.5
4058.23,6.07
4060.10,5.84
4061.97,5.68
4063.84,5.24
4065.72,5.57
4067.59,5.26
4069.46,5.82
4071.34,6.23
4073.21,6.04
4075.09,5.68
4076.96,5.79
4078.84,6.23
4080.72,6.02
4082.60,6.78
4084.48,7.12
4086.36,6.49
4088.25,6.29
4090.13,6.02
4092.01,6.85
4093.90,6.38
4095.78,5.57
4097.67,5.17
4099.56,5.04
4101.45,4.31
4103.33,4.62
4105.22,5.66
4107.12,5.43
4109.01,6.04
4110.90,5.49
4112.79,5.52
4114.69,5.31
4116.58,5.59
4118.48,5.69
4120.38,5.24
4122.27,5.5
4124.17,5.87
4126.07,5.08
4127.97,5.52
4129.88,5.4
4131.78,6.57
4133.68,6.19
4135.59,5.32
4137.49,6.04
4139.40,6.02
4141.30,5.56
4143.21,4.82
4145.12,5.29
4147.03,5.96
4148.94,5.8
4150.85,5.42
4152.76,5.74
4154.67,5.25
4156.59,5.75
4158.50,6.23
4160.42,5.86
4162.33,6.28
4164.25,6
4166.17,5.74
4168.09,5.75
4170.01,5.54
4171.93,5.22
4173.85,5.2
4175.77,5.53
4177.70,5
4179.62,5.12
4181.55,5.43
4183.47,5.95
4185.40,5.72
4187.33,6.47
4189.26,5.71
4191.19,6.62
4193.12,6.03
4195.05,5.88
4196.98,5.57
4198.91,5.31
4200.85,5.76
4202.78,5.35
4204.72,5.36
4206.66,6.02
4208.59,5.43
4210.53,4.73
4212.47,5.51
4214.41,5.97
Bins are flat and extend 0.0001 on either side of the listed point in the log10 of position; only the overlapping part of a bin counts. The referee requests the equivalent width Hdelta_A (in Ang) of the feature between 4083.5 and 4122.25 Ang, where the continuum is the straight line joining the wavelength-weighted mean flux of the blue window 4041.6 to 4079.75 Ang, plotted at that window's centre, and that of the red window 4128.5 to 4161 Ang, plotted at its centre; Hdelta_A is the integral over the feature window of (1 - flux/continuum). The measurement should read 0.9 Ang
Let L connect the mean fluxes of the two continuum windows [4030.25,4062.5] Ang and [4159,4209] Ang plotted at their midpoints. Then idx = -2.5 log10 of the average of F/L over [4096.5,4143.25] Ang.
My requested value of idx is 0.06 mag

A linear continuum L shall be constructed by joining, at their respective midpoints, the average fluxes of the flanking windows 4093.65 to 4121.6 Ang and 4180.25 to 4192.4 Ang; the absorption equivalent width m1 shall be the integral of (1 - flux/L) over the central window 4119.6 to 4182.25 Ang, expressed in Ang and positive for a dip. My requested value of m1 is 0.9 Ang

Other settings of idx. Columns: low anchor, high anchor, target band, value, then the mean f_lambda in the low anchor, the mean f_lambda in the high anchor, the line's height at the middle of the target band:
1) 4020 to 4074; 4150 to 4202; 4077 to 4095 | -0.102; 5.91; 5.71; 5.85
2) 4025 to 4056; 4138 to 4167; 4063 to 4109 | -0.004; 5.86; 5.72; 5.8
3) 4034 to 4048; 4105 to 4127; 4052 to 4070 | -0.033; 5.74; 5.53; 5.68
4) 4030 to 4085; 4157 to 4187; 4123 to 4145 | 0.018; 5.93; 5.66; 5.75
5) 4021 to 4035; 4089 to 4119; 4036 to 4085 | -0.034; 5.94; 5.55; 5.77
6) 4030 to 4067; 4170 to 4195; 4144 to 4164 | -0.010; 5.85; 5.67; 5.71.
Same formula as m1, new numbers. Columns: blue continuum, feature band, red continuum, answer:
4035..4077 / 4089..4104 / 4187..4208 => 0.8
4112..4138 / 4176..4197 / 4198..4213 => -1.1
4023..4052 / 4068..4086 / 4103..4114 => -1.7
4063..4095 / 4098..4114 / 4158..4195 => 2.0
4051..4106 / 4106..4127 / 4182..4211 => 1.2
